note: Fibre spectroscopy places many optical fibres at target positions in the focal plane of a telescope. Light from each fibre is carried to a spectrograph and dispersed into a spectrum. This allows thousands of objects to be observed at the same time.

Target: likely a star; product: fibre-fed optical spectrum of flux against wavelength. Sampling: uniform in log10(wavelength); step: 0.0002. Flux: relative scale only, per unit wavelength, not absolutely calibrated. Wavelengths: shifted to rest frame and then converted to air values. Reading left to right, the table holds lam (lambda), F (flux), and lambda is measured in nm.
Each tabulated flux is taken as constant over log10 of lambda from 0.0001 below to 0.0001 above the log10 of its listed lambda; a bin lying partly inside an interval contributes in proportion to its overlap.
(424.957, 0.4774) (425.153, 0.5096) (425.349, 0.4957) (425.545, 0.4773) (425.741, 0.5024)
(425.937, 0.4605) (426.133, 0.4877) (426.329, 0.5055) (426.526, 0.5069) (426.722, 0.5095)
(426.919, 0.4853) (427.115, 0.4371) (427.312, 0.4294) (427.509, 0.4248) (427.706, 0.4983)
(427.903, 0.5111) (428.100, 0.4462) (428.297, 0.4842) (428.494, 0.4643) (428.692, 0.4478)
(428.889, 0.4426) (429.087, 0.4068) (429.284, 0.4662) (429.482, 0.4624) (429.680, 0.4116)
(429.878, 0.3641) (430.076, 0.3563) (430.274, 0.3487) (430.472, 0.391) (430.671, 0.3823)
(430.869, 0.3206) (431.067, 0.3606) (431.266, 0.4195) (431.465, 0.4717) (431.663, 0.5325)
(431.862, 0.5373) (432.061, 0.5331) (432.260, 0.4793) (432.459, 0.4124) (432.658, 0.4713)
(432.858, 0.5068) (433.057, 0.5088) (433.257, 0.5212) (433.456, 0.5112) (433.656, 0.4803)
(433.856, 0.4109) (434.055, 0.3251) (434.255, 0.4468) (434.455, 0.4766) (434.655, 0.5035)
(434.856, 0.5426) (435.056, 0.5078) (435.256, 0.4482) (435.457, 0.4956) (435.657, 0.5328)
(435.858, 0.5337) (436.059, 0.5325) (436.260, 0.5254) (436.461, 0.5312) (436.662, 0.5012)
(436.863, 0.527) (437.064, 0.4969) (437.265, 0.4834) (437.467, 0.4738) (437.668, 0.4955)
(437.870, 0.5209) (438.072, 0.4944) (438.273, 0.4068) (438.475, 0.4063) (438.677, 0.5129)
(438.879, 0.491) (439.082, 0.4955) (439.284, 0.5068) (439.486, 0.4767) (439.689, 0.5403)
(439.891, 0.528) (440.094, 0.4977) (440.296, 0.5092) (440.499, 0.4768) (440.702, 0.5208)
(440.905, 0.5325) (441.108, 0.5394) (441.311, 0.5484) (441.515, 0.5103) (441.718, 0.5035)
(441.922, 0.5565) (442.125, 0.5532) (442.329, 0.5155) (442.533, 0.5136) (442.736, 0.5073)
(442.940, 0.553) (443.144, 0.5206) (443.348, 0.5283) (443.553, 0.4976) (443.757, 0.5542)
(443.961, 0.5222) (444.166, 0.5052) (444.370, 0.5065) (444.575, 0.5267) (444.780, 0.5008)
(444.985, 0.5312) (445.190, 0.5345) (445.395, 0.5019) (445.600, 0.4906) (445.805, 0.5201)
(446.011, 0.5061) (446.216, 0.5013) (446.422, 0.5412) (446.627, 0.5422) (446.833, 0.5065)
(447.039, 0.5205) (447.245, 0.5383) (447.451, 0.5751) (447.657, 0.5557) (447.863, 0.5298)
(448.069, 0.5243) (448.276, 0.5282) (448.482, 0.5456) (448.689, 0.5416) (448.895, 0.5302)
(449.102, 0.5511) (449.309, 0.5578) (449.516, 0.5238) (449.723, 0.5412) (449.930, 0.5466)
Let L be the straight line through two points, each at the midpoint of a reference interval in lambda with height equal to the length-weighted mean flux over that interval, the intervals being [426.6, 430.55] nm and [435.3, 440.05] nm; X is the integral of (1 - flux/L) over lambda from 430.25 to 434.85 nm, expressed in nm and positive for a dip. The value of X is 0.13 nm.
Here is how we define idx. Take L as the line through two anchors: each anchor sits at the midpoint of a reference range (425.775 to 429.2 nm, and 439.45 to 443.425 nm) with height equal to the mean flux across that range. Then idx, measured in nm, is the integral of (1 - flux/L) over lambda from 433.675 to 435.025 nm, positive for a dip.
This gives 0.107 nm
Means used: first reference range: 0.468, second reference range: 0.522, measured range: 0.456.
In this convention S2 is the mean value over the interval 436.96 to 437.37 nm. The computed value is 0.49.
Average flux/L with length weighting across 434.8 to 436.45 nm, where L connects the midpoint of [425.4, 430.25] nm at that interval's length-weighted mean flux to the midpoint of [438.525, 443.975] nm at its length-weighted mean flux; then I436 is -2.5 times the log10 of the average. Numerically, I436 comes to -0.05 mag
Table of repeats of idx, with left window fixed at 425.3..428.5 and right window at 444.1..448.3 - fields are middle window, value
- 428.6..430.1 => 0.19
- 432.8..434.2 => 0.08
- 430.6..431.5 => 0.19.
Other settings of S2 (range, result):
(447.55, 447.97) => 0.544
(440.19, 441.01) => 0.51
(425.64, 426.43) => 0.489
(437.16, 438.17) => 0.493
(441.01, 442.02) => 0.531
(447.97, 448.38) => 0.526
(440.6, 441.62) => 0.53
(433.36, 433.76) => 0.494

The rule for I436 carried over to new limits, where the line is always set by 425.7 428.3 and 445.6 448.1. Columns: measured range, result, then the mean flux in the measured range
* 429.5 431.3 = 0.28 mag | 0.375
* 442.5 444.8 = 0.00 mag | 0.521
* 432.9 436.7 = 0.01 mag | 0.491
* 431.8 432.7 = 0.01 mag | 0.486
